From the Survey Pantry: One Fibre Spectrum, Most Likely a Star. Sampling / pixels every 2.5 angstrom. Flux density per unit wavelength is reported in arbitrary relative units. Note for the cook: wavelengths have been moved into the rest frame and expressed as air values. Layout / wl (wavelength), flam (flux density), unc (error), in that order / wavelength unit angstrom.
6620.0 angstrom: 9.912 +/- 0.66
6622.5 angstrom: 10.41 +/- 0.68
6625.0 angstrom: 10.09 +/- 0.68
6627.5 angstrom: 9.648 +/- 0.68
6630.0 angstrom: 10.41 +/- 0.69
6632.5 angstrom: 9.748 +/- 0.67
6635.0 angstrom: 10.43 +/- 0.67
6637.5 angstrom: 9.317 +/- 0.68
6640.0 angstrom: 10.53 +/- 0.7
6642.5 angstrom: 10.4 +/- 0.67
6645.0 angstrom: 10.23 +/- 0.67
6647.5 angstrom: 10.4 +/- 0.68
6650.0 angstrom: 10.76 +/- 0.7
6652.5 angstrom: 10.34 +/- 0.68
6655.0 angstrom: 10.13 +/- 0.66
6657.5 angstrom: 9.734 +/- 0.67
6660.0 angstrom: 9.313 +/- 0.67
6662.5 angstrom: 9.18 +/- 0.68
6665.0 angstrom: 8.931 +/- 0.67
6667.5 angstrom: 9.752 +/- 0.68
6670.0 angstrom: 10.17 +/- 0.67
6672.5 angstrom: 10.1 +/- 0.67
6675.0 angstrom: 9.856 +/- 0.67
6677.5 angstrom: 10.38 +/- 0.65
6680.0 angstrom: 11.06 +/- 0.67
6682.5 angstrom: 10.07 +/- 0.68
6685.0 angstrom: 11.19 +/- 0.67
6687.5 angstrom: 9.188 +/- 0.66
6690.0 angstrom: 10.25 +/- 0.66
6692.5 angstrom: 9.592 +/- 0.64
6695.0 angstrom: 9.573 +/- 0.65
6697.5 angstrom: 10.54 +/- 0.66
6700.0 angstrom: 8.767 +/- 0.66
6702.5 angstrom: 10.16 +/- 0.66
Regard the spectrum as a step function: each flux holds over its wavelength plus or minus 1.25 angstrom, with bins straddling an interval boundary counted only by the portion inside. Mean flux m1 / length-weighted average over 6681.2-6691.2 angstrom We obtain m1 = 10.2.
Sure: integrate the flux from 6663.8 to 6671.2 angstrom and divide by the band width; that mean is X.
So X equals 9.62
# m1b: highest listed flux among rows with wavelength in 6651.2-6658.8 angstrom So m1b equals 10.34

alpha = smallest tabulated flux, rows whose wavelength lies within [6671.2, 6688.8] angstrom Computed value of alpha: 9.188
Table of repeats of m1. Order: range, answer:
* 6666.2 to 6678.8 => 10.1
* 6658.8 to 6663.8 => 9.24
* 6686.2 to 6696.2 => 9.66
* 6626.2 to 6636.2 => 10.1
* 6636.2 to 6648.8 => 10.2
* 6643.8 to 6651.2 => 10.5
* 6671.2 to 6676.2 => 9.98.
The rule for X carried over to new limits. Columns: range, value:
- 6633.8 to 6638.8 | 9.87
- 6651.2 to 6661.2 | 9.89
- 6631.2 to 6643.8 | 10.1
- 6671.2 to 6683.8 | 10.3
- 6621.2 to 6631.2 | 10.1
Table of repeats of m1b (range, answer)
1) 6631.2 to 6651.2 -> 10.76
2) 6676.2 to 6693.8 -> 11.19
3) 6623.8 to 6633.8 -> 10.41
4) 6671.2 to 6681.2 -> 11.06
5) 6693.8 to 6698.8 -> 10.54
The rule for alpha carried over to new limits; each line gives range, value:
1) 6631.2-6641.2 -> 9.317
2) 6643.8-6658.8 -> 9.734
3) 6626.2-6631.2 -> 9.648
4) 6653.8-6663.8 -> 9.18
